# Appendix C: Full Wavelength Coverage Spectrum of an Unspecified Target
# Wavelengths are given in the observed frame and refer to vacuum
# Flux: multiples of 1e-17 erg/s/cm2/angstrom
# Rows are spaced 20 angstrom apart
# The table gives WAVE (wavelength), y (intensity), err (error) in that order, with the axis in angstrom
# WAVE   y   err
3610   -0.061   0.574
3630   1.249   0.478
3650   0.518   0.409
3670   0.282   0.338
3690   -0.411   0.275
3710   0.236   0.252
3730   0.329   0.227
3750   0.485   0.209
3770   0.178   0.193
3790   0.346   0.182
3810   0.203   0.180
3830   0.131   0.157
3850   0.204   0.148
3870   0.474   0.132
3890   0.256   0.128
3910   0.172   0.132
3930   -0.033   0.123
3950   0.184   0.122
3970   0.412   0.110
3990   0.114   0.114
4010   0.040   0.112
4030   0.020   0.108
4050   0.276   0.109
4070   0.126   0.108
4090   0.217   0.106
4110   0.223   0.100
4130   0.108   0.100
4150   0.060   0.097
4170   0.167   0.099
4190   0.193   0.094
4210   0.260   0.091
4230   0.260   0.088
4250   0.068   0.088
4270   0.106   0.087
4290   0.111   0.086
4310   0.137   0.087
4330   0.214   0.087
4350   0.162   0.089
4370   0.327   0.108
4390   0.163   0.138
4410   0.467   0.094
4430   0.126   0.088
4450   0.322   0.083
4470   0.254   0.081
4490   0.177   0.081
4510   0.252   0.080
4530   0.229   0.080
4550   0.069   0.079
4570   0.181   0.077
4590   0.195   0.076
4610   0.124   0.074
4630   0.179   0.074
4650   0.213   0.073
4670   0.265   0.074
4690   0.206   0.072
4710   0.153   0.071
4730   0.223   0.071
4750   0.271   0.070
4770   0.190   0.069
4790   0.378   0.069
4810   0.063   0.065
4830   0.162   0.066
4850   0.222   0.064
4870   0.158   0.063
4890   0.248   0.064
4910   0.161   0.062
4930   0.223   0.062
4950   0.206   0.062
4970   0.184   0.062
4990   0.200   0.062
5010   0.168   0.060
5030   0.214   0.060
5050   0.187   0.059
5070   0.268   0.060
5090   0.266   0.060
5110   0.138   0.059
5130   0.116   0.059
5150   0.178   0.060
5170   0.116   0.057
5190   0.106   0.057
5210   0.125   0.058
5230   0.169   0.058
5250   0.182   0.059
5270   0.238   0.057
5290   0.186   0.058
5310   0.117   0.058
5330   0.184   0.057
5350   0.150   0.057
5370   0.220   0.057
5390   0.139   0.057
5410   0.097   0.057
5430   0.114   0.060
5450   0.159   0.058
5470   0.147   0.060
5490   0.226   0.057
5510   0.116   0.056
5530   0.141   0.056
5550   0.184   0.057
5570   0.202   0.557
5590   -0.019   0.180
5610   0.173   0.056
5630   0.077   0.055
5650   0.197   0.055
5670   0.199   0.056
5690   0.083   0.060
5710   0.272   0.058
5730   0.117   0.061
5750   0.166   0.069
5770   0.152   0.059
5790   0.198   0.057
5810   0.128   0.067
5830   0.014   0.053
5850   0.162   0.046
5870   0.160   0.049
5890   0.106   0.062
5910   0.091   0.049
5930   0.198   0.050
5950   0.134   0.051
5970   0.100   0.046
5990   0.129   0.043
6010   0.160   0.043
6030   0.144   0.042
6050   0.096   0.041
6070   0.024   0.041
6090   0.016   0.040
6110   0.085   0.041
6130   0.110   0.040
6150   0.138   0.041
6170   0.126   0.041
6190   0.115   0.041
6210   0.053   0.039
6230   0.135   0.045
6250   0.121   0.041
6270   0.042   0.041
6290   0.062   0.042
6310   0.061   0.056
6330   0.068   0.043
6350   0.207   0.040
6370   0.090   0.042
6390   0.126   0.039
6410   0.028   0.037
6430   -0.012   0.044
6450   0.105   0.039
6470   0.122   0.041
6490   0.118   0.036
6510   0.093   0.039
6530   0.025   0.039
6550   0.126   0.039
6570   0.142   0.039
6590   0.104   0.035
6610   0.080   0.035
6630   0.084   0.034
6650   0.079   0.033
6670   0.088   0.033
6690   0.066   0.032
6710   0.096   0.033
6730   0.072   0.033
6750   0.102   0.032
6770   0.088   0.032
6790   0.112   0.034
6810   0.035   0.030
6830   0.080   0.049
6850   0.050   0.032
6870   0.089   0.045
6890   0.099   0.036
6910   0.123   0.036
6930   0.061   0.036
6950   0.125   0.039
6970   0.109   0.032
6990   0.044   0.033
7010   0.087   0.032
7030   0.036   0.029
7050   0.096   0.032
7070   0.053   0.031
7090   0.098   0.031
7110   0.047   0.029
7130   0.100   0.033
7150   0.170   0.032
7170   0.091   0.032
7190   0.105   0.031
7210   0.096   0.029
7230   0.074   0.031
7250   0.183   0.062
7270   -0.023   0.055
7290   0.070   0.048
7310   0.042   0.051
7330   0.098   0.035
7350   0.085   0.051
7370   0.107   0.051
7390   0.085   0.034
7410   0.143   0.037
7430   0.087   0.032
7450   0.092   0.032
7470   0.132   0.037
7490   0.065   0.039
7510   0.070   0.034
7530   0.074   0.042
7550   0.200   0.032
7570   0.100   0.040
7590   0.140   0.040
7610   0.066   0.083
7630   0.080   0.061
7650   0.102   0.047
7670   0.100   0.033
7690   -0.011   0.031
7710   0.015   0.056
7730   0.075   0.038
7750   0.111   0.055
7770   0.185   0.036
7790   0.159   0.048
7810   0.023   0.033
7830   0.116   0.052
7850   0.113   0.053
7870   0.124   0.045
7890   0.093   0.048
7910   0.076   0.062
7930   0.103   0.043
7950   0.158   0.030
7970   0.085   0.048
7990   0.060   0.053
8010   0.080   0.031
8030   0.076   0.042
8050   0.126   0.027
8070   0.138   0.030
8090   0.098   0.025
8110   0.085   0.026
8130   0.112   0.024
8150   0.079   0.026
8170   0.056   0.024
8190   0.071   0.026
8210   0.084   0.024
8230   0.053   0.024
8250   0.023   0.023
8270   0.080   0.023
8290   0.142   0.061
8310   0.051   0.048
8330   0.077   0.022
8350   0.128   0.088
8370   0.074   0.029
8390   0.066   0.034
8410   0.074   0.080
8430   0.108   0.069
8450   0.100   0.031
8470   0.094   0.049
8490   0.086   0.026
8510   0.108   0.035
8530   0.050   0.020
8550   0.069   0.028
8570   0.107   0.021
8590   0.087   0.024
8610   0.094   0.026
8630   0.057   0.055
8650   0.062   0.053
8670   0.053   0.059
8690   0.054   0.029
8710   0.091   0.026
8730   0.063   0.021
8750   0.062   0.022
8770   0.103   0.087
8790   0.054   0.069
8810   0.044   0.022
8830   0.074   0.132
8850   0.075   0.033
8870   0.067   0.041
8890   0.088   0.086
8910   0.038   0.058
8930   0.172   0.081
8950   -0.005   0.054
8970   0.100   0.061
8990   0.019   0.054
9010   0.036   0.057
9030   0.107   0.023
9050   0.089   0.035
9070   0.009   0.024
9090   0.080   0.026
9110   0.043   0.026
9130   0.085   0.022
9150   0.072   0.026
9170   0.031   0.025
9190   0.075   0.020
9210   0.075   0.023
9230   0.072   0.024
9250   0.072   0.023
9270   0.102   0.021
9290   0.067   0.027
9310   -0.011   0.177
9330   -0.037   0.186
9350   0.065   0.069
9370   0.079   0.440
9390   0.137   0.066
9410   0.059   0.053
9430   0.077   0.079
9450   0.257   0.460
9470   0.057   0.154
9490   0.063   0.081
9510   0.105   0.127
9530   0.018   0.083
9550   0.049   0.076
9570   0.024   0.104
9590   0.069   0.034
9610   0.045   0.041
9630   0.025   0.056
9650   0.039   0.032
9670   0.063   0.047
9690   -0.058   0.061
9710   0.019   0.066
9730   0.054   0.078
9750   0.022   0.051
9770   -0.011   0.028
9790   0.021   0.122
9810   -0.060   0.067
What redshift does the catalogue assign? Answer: 0.18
